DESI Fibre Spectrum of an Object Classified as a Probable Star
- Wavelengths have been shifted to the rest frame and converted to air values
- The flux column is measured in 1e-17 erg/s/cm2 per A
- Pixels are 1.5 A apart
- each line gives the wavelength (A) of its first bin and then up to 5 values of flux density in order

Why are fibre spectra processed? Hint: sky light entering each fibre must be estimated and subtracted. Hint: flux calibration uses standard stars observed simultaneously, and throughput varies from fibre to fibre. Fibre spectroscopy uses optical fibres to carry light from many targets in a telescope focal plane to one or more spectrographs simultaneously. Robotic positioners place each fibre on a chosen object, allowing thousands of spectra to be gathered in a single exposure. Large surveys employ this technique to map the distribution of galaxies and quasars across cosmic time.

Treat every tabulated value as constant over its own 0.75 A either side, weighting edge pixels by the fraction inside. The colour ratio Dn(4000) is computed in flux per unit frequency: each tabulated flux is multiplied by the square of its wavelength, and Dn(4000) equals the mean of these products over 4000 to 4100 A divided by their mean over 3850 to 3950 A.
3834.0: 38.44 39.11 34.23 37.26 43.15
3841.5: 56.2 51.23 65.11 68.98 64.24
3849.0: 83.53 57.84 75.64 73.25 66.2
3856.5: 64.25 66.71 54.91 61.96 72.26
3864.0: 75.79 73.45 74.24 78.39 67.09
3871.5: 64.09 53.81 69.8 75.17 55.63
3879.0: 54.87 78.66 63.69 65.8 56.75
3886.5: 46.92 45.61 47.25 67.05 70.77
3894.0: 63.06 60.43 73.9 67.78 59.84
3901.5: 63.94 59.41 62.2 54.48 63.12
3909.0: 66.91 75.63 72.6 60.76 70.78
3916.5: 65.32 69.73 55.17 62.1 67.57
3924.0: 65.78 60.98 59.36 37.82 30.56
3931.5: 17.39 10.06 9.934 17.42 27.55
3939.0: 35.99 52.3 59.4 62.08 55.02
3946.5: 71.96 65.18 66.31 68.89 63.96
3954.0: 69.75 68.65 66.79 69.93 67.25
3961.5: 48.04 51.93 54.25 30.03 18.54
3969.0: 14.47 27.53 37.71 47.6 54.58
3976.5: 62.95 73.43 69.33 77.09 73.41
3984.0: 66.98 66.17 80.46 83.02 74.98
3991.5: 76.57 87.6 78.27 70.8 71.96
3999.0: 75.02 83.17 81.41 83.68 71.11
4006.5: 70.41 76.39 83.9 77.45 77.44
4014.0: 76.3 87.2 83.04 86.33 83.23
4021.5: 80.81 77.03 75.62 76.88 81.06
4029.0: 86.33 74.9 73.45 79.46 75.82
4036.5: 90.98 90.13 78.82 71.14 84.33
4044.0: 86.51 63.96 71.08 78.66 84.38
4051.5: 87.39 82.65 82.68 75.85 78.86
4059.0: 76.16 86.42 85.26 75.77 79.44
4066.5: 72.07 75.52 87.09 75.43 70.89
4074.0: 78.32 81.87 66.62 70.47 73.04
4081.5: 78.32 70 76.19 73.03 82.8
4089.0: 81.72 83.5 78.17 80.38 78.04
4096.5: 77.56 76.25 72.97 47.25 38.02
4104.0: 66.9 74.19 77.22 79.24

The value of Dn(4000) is 1.43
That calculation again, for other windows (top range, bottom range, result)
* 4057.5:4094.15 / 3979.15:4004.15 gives 1.05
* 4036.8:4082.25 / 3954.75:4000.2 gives 1.32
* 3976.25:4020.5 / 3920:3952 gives 1.66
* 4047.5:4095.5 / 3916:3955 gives 1.64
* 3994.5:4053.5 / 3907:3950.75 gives 1.57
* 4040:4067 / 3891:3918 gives 1.30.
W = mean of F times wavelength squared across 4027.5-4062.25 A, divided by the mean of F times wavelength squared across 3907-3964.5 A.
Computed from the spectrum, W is 1.5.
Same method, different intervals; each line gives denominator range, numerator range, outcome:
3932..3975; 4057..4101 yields 1.71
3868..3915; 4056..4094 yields 1.34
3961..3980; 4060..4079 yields 1.80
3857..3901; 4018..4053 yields 1.35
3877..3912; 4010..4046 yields 1.38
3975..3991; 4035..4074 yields 1.14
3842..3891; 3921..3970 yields 0.79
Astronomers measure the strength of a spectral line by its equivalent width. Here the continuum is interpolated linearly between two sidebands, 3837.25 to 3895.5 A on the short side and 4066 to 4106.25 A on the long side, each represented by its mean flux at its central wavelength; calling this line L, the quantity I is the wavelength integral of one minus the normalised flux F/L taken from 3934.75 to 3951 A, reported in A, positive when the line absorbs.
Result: 3.9 A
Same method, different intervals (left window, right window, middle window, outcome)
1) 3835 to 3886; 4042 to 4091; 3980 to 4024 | -2.7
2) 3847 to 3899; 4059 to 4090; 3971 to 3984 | 1.8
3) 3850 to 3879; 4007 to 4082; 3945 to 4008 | 8.6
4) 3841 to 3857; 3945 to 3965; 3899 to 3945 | 8.5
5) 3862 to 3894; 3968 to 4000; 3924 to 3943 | 8.3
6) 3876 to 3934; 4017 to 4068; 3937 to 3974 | 7.8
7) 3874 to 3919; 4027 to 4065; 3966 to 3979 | 5.4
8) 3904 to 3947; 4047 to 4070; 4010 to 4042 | -3.0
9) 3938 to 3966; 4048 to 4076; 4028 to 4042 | -1.0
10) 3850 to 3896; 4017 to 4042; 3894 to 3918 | 1.0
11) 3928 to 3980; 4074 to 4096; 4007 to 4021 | -4.5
